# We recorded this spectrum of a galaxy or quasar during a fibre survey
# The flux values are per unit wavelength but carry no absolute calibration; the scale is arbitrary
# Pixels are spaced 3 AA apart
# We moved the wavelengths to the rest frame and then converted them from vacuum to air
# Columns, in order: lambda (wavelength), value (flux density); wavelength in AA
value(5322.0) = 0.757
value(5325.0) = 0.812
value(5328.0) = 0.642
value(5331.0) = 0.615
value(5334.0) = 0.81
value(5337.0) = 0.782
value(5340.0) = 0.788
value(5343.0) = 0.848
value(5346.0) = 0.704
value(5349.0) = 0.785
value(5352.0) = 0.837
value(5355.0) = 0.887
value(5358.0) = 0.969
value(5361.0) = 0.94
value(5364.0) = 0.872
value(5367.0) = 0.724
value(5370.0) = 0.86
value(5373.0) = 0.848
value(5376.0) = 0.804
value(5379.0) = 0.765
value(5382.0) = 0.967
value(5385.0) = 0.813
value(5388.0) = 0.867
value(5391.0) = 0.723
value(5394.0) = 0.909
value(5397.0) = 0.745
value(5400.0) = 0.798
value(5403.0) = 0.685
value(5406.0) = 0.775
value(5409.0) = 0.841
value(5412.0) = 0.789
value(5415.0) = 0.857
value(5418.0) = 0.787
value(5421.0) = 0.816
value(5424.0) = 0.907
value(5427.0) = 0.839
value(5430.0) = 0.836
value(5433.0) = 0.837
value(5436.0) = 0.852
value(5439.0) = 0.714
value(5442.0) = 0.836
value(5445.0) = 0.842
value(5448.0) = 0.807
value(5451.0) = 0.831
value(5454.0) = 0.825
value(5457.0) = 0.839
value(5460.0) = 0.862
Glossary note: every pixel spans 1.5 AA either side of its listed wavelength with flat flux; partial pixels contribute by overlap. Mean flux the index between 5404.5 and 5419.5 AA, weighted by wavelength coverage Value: 0.81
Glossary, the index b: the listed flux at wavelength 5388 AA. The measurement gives 0.867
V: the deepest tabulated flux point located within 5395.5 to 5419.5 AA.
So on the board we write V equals 0.685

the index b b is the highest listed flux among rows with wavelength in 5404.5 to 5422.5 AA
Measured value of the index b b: 0.857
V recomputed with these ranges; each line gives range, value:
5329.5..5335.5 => 0.615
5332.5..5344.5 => 0.782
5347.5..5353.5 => 0.785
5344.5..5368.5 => 0.704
